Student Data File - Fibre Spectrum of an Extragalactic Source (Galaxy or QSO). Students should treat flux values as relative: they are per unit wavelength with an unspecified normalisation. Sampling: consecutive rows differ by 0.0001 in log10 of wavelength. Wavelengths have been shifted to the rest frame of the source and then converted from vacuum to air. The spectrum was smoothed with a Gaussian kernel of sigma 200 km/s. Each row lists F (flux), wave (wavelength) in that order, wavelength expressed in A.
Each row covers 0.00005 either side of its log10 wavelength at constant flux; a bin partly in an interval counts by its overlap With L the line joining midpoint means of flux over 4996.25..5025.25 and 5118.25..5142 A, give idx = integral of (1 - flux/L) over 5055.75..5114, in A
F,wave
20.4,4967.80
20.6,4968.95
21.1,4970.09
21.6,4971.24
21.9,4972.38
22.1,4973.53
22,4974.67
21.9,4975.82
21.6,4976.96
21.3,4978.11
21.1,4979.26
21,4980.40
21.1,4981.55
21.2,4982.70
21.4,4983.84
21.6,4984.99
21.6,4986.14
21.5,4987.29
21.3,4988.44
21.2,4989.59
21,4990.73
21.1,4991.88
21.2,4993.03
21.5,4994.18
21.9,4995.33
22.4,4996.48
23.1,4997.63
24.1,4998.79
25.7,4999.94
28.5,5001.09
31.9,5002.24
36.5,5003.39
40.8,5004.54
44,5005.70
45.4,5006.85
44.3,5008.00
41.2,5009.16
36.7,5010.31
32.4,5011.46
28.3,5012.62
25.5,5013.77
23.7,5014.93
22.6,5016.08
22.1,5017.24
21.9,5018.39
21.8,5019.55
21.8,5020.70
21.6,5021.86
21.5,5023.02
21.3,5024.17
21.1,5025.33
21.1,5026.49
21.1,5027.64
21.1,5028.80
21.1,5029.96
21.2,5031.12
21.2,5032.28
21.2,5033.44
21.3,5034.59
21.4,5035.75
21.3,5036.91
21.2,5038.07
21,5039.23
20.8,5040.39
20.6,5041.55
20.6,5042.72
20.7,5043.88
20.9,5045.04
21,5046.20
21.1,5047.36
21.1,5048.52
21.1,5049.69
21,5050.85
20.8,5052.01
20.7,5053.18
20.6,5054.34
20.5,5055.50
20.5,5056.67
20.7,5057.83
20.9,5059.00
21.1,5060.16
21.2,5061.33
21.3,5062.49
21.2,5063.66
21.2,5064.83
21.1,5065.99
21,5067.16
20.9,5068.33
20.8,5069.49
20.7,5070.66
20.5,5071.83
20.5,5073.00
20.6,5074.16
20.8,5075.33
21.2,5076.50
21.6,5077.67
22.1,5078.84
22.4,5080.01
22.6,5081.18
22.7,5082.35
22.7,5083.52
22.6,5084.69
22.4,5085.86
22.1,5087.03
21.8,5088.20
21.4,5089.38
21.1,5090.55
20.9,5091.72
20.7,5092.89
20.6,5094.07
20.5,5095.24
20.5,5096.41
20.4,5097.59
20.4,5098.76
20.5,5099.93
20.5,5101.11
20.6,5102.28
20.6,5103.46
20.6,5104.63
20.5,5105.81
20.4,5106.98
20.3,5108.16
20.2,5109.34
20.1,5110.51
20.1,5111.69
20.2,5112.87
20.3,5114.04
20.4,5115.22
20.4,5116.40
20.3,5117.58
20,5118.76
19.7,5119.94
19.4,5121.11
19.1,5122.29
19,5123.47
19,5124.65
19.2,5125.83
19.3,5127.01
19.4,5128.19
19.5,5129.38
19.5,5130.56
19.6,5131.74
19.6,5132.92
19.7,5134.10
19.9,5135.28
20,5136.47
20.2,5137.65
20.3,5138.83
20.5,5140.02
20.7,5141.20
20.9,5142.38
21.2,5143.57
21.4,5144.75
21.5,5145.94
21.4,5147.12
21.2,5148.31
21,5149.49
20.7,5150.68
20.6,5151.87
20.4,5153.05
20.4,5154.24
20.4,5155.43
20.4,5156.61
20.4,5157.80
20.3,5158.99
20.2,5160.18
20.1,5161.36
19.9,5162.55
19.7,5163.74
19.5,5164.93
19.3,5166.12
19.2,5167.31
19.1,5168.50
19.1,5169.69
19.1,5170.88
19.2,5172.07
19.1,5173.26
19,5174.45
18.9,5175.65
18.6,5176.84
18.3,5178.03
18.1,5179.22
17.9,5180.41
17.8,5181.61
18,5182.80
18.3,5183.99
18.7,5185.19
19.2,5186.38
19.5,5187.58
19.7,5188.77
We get 5.5 A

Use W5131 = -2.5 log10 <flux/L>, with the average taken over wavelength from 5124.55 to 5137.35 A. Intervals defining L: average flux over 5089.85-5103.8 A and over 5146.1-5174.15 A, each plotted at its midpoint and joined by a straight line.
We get 0.04 mag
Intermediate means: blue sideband 20.6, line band 19.5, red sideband 20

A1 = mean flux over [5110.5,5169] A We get 20.1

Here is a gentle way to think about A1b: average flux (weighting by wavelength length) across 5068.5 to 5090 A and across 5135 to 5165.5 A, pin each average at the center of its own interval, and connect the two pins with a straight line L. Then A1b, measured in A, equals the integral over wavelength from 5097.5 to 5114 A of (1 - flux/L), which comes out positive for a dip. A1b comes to 0.6 A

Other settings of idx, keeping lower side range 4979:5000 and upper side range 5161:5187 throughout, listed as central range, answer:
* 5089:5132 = -0.54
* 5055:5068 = -0.21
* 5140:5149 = -0.83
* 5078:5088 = -1.03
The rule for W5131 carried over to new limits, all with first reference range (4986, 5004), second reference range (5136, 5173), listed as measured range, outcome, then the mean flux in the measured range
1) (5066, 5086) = 0.03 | 21.5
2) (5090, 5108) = 0.05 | 20.6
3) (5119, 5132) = 0.09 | 19.3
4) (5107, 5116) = 0.06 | 20.2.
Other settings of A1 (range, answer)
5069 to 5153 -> 20.6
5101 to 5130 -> 20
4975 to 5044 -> 24.5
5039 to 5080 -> 20.9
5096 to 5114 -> 20.4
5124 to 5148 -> 20.1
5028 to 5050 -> 21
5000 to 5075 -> 24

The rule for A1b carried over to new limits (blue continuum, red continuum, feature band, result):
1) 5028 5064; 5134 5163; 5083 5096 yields -0.4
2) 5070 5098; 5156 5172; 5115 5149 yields 0.5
